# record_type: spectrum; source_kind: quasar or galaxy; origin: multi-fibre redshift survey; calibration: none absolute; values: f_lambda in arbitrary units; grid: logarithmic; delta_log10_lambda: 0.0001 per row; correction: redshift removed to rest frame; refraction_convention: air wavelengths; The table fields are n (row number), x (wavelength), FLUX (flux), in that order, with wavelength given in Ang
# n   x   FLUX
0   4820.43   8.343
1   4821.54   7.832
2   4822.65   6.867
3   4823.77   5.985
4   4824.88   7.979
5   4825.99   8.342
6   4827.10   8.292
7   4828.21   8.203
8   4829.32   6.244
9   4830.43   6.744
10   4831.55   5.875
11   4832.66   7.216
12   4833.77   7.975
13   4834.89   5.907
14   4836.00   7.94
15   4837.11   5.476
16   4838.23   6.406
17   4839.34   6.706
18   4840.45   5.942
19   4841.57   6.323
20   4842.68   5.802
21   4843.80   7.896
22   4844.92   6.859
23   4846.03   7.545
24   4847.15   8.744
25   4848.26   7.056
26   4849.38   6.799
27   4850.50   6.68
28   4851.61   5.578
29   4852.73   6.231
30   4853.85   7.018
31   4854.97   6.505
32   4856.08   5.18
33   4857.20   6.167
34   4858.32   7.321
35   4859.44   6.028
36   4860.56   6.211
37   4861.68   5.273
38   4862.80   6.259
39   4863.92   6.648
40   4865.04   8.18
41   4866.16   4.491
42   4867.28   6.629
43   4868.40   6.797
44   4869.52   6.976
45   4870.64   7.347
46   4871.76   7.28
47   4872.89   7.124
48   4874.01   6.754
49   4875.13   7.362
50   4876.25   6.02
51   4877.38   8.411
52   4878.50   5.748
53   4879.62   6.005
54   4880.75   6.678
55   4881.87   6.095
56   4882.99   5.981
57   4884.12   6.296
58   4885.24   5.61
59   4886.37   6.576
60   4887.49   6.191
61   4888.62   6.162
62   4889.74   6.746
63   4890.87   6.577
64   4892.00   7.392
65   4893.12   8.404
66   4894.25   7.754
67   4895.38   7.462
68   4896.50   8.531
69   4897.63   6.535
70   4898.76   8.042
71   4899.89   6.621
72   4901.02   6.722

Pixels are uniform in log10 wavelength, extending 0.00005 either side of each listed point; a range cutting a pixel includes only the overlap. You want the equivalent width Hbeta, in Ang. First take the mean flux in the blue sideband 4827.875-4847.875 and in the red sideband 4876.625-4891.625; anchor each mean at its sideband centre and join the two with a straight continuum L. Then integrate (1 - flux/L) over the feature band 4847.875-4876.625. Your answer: 0.3 Ang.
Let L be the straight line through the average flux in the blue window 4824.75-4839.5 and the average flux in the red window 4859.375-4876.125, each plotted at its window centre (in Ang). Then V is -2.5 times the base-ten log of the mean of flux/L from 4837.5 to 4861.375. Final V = 0.04 mag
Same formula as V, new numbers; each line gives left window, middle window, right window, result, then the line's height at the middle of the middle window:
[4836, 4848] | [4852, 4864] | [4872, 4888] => 0.08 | 6.7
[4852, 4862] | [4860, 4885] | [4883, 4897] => 0.00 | 6.56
